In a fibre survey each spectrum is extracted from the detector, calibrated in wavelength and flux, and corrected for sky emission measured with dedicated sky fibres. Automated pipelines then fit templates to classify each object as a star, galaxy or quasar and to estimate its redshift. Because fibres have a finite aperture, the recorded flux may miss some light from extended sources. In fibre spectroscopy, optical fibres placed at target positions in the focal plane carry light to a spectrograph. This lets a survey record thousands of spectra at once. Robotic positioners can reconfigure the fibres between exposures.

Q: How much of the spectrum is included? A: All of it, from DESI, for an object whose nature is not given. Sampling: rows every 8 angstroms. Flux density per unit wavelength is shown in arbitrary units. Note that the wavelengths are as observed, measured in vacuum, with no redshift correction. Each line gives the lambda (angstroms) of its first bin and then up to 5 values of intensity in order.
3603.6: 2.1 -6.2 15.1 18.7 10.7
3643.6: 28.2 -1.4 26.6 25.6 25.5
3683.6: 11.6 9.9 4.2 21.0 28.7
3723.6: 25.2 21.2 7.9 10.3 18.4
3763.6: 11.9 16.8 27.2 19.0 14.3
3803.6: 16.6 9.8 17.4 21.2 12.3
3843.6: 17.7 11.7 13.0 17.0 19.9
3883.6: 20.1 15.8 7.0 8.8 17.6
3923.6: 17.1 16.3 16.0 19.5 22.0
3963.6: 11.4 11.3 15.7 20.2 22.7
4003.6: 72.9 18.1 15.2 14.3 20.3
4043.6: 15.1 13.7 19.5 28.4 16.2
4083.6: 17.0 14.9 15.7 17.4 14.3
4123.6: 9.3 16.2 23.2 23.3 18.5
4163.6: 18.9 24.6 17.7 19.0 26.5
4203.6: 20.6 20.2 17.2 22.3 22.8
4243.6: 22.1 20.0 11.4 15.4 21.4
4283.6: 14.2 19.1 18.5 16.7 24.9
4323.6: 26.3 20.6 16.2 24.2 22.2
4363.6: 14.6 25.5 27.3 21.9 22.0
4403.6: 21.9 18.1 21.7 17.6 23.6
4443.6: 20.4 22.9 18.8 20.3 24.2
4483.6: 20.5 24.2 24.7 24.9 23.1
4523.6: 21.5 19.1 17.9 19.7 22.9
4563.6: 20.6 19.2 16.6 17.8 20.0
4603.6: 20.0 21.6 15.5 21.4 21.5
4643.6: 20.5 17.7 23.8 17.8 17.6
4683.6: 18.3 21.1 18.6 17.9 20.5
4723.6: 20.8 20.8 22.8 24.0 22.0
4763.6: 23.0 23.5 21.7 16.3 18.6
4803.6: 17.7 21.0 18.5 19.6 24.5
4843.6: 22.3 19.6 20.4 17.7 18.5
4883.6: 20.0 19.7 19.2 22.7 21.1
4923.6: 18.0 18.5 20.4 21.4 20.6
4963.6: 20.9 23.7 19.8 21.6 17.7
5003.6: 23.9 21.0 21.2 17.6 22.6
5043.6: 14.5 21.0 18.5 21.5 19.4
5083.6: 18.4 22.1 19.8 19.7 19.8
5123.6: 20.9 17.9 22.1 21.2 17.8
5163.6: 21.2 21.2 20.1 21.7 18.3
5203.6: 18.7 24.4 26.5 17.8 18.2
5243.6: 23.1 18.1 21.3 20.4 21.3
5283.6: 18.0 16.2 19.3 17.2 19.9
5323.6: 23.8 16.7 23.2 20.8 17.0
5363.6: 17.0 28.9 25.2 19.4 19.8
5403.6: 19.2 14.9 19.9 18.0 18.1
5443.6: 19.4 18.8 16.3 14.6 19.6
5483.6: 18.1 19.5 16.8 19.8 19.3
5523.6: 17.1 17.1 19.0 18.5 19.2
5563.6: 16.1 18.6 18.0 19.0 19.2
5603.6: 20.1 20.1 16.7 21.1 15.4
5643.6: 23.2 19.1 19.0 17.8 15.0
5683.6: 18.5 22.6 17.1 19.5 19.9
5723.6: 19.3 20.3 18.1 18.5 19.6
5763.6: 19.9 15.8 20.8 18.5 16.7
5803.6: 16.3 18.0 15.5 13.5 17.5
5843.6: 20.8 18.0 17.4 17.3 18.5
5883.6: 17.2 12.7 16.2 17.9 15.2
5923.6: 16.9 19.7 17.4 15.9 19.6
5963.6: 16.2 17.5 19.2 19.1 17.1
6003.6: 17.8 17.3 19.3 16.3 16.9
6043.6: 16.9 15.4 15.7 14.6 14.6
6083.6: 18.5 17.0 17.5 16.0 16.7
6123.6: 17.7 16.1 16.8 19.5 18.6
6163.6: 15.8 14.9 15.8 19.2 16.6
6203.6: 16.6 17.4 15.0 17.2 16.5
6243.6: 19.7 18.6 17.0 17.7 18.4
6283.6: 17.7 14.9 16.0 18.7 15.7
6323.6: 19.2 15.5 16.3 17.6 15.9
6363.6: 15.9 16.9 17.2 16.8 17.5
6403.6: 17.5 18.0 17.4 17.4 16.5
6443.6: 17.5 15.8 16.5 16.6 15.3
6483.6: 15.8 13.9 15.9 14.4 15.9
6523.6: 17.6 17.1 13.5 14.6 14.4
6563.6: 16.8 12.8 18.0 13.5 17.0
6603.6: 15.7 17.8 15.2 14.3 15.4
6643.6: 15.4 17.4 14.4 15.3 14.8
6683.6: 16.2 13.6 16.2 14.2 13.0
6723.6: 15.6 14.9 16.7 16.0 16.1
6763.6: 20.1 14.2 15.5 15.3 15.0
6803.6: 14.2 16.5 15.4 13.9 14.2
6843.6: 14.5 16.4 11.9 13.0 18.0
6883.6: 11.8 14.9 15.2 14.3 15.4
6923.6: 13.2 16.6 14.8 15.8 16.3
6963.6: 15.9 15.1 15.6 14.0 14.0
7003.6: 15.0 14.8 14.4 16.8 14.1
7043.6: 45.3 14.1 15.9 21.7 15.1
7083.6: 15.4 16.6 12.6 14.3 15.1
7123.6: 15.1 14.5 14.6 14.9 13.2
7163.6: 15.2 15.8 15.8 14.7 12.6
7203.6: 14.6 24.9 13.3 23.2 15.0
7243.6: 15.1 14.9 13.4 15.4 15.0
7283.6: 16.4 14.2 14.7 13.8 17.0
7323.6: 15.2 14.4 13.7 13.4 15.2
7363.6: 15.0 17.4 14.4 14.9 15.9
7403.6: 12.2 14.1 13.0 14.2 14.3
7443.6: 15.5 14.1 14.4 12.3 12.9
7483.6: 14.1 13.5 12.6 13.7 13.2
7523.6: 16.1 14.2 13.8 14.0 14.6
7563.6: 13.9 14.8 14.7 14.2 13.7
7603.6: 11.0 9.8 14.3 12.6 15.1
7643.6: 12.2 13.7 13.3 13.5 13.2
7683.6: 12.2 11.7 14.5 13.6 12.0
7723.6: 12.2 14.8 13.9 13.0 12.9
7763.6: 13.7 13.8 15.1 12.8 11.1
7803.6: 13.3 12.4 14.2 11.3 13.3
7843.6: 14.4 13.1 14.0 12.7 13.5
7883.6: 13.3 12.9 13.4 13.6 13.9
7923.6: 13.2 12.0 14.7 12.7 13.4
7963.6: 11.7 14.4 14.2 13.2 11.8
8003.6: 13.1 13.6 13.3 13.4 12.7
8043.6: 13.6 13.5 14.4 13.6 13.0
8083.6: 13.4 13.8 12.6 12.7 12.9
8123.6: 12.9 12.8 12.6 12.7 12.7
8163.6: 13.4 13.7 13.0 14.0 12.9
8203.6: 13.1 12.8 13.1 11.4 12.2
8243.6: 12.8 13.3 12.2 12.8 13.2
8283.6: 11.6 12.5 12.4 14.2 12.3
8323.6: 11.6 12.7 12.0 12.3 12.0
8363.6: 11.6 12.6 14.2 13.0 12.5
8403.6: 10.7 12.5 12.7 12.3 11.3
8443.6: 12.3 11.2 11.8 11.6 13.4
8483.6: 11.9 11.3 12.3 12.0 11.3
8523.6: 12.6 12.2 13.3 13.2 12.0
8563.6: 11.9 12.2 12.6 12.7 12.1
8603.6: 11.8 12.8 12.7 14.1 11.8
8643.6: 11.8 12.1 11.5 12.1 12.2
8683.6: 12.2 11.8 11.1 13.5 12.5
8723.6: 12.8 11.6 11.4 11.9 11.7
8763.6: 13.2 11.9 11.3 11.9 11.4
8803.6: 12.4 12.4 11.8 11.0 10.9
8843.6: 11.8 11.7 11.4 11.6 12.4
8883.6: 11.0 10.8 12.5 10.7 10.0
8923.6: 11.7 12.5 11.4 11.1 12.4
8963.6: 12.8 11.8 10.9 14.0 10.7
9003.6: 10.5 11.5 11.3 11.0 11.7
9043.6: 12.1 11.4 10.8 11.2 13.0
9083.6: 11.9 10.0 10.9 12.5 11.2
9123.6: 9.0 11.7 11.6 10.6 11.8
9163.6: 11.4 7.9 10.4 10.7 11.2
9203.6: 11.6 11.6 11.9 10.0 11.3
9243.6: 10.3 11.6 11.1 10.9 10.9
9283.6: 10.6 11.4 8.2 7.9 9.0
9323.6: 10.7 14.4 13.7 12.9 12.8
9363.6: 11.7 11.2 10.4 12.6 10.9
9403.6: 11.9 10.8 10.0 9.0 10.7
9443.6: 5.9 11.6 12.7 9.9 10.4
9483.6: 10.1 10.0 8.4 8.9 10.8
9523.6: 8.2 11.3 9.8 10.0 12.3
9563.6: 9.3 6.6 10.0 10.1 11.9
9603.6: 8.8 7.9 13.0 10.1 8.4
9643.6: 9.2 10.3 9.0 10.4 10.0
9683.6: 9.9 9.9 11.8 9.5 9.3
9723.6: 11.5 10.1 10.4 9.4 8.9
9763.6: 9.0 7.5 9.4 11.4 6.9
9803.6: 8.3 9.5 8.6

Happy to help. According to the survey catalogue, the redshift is 0.073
